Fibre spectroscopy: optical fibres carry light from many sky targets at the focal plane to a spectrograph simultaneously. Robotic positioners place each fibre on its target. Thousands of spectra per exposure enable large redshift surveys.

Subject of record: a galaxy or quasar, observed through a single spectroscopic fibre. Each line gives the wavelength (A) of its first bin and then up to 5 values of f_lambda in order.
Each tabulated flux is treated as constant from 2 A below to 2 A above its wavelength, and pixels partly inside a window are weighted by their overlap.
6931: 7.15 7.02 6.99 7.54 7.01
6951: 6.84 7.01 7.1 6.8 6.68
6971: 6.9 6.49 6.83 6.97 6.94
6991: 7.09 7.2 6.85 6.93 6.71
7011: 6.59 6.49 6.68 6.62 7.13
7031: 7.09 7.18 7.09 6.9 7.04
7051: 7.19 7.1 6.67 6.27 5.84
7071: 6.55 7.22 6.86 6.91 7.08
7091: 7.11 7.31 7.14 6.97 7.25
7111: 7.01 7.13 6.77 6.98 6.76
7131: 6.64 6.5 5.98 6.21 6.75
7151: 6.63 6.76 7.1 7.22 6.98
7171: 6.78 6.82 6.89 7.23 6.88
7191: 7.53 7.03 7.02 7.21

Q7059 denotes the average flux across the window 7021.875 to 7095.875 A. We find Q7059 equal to 6.9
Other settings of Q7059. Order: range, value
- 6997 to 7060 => 6.89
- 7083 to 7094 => 7.08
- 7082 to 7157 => 6.84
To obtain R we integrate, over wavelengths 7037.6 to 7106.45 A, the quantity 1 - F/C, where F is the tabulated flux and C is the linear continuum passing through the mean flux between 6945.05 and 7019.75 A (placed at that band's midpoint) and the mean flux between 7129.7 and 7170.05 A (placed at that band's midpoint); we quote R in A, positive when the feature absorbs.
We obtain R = -1.5 A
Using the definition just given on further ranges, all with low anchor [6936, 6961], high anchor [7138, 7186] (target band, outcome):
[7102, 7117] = -0.5 A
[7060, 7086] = 1.1 A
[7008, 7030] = 0.8 A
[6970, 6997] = 0.4 A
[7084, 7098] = -0.5 A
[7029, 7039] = -0.2 A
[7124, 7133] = 0.1 A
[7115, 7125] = -0.1 A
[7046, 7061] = -0.1 A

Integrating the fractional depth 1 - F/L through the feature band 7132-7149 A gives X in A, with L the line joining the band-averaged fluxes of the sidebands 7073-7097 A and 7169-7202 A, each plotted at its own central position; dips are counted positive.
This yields 1.6 A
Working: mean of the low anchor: 7.08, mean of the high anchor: 7.03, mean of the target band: 6.38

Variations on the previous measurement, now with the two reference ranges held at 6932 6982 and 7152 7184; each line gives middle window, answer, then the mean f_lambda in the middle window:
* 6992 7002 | -0.1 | 7.02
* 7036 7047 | -0.1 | 7.02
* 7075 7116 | -0.8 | 7.08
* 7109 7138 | 0.6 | 6.8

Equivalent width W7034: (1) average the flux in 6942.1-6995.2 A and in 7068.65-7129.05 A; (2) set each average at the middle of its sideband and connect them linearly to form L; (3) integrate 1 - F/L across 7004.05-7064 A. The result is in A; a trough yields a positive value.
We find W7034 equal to 0.9 A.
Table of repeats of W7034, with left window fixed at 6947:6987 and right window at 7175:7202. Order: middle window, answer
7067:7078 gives 0.4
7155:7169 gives 0.0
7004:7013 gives 0.3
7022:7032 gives -0.1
